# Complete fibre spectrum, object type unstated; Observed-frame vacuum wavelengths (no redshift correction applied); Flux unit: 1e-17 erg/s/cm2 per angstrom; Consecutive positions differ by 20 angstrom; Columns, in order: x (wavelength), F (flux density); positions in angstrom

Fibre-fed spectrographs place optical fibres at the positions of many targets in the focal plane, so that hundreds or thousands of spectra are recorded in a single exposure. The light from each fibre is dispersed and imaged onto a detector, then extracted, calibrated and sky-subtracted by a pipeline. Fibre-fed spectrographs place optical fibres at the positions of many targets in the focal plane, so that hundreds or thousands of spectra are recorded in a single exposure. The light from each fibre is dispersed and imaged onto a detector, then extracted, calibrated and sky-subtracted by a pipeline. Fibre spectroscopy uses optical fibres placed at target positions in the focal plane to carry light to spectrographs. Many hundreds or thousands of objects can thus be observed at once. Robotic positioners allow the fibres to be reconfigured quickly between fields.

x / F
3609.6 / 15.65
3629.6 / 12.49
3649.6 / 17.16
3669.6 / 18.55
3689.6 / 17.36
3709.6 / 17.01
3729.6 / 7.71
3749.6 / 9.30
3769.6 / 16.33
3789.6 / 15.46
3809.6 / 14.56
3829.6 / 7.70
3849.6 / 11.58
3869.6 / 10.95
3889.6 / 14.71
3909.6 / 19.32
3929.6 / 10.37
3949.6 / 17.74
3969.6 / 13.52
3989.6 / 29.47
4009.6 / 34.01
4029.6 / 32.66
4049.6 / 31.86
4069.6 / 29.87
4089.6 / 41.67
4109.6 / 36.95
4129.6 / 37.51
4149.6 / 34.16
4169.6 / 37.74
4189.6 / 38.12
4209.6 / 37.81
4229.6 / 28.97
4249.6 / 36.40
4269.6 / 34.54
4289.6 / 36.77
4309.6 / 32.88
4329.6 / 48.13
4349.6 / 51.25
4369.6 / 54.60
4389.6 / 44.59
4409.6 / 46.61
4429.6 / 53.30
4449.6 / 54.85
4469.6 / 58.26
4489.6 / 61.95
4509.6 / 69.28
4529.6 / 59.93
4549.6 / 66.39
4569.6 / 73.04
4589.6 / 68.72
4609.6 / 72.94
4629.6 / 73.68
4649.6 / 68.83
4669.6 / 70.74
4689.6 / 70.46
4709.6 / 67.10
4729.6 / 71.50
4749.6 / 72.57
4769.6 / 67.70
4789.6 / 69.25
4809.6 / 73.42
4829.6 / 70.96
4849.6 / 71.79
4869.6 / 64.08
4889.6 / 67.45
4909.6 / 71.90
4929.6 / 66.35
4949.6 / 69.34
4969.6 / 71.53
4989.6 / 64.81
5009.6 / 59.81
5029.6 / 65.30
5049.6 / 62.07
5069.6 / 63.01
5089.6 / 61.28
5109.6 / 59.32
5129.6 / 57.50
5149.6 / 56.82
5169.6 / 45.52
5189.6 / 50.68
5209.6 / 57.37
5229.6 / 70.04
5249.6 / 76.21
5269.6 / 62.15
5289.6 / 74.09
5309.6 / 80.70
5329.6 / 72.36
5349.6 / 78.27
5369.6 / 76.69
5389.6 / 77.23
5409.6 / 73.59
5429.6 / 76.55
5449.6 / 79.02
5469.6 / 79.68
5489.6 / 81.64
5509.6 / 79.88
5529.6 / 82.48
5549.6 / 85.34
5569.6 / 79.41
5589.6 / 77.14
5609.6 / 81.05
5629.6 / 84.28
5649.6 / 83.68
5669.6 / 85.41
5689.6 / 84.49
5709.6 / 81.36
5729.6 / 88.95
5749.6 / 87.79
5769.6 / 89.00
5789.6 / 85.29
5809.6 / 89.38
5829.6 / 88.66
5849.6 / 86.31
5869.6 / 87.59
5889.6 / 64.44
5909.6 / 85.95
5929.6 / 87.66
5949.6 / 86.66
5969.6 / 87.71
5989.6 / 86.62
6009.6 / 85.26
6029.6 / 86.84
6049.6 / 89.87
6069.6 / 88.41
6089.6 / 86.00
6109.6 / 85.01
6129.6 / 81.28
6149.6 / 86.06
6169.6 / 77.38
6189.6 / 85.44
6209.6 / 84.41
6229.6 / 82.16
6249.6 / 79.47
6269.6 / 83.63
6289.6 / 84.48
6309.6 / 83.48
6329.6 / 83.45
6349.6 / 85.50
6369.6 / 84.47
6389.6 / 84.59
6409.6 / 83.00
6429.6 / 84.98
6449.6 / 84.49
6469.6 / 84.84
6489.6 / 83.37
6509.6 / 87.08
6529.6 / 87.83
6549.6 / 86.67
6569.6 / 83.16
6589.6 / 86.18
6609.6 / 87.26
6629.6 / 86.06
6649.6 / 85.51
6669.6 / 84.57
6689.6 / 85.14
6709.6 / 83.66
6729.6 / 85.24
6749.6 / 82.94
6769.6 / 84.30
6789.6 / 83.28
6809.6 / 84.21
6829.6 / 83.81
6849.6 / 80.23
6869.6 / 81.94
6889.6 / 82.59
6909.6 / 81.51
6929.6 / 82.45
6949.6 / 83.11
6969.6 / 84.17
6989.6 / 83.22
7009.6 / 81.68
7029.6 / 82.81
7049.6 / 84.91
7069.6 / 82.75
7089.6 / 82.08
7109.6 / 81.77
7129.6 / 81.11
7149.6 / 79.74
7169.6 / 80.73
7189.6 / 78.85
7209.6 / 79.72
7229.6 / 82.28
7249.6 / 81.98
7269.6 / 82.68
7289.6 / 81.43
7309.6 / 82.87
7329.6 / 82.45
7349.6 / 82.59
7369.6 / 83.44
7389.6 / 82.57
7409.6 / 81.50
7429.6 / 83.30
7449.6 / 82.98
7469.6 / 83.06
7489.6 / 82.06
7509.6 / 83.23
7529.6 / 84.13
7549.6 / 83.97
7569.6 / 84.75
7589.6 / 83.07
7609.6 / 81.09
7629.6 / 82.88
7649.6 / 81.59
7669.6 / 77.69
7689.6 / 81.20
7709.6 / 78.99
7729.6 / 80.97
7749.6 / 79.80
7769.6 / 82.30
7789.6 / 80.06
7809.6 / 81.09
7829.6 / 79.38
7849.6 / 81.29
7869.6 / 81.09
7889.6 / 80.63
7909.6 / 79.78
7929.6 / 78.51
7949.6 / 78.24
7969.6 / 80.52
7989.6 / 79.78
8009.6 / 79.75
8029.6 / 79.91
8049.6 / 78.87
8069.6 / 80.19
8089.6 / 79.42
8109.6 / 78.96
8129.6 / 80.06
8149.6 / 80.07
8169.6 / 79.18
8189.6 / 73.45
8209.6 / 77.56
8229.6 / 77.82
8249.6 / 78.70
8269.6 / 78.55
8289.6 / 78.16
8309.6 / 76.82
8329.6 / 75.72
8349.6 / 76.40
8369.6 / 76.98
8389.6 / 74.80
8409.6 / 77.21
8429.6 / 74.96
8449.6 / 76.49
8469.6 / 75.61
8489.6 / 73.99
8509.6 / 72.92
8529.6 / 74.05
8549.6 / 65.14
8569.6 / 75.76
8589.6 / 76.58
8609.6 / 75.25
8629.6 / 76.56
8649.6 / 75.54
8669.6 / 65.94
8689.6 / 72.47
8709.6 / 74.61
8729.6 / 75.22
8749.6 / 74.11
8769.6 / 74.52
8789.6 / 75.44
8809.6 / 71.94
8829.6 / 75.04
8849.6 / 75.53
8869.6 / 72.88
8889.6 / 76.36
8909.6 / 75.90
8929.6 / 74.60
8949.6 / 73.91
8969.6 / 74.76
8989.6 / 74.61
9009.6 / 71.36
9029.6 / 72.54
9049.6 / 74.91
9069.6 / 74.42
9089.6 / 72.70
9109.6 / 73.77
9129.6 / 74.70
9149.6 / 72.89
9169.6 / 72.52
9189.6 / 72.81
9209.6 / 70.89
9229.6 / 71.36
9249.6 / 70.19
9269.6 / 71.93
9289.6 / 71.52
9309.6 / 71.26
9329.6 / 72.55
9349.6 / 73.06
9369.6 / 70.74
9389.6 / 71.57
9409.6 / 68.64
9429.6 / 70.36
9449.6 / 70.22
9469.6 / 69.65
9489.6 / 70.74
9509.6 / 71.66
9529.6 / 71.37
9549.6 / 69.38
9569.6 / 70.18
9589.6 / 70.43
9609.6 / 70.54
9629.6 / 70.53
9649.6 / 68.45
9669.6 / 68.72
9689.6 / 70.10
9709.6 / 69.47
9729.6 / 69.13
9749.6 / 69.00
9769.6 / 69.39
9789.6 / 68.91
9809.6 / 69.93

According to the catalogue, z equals 0.00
